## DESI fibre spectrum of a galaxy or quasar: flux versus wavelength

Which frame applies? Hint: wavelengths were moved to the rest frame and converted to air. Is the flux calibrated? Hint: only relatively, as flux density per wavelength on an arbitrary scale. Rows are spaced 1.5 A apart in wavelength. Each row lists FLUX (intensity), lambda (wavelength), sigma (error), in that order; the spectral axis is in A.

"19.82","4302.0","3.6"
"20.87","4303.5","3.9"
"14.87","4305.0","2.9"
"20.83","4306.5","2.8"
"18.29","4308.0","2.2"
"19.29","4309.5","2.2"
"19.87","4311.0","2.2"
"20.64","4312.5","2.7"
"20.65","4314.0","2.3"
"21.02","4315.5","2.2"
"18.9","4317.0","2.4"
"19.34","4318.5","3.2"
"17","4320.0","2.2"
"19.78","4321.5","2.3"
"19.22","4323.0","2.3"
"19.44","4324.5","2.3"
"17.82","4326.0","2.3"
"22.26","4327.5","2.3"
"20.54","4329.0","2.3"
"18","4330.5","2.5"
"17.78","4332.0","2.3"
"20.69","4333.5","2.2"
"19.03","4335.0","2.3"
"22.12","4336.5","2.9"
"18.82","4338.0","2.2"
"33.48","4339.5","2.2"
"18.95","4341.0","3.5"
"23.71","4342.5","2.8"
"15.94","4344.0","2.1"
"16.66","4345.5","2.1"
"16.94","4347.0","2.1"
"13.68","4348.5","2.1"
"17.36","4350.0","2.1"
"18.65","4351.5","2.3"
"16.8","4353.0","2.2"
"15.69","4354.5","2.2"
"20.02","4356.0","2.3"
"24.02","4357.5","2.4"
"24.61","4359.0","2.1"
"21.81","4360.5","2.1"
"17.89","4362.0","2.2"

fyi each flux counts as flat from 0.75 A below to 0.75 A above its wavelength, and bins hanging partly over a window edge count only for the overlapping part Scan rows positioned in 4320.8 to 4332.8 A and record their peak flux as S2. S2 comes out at 22.26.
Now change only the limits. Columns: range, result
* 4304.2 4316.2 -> 21.02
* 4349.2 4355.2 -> 18.65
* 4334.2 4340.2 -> 33.48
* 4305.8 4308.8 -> 20.83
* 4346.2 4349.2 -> 16.94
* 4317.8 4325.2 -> 19.78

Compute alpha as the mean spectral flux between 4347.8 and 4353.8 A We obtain 16.6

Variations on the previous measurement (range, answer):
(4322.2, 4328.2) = 19.7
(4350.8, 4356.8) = 17.8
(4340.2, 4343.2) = 21.5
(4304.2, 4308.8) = 18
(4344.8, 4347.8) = 16.8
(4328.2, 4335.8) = 19.2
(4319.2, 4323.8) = 18.7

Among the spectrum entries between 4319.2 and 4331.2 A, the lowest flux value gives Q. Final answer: 17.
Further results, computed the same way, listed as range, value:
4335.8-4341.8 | 18.82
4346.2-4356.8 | 13.68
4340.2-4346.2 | 15.94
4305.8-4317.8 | 18.29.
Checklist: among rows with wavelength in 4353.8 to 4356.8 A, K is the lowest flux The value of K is 15.69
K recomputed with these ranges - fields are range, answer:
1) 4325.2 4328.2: 17.82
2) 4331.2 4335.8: 17.78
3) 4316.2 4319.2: 18.9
